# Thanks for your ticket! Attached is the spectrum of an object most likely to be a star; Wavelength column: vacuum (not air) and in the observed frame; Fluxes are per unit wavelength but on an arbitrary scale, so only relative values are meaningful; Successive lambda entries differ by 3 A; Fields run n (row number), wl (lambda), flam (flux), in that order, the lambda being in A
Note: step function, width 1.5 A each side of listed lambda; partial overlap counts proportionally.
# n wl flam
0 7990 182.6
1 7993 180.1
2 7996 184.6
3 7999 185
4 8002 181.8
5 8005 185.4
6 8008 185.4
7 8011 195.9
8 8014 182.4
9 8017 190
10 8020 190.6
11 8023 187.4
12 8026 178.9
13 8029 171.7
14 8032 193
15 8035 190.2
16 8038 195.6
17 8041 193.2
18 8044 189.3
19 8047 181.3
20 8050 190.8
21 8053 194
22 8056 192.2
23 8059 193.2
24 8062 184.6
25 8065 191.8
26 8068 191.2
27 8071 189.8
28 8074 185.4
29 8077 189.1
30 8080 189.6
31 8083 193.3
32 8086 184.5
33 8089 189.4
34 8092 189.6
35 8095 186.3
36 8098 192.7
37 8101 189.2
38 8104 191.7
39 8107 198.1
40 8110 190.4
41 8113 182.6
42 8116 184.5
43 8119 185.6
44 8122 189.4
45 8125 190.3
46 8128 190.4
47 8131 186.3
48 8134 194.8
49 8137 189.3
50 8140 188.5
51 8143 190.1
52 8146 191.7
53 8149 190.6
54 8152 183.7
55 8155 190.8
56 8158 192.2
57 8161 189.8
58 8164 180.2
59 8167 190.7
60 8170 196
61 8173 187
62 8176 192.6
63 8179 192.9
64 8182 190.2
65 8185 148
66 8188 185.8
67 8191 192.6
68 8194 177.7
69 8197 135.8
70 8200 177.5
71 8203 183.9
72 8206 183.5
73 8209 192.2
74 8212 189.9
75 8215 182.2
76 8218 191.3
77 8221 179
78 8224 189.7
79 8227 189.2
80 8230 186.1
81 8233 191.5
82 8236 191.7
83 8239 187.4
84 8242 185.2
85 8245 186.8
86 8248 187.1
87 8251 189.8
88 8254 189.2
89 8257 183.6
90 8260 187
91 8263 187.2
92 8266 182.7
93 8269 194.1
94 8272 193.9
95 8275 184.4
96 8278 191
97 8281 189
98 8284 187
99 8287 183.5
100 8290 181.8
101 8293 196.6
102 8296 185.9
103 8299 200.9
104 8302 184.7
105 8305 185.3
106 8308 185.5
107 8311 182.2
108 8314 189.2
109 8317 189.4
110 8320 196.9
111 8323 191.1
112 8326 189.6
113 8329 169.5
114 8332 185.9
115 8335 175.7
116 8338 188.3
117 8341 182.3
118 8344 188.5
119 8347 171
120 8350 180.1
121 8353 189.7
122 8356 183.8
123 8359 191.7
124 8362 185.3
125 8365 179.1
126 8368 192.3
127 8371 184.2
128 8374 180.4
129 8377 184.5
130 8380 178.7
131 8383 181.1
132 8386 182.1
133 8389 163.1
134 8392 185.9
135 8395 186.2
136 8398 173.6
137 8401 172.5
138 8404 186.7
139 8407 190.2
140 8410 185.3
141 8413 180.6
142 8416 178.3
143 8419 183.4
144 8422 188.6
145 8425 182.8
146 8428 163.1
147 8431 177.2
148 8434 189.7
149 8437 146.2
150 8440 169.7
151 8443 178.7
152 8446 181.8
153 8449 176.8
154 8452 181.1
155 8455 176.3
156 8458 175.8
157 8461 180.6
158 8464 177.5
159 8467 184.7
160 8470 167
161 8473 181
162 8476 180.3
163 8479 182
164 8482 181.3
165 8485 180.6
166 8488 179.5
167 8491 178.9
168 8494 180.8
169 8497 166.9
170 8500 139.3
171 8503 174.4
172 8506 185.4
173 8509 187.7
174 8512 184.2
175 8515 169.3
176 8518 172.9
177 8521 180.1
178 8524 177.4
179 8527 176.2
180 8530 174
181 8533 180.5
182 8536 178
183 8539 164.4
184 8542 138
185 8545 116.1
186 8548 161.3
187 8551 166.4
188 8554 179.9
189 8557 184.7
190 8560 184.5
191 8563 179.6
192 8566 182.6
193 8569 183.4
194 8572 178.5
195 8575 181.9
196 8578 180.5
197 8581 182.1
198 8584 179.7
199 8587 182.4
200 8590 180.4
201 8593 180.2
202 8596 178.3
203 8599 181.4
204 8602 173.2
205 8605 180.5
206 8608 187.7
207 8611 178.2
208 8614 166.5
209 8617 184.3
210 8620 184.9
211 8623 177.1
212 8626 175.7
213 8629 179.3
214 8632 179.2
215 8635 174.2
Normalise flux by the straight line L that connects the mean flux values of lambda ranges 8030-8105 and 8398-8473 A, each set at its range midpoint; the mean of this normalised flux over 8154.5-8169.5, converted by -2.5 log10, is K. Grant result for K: -0.01 mag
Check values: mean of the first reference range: 190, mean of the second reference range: 178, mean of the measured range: 189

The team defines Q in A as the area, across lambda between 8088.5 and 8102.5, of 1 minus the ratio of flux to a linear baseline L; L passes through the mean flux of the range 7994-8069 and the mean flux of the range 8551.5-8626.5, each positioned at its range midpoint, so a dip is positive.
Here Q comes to -0.2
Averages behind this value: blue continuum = 188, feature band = 189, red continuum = 180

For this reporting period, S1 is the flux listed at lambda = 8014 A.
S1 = 182.4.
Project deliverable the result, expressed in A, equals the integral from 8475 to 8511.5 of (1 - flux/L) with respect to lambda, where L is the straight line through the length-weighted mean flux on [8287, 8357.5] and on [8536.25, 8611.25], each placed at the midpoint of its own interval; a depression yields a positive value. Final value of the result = 0.3 A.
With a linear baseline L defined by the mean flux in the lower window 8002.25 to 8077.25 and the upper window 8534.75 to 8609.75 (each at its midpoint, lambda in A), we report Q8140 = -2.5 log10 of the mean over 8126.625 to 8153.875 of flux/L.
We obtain -0.02 mag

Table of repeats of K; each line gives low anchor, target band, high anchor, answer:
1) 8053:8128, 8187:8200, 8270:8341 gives 0.09 mag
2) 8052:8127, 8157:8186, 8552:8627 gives 0.01 mag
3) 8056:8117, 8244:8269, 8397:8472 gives -0.02 mag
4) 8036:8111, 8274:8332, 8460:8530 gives -0.03 mag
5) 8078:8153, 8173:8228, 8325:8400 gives 0.03 mag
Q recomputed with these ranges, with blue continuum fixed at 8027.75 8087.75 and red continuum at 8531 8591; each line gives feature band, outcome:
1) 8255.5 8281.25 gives -0.8 A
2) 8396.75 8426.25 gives -0.7 A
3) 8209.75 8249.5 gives -0.8 A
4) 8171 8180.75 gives -0.3 A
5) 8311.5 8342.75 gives -0.9 A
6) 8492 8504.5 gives 0.7 A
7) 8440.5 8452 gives -0.1 A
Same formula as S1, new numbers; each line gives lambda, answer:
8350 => 180.1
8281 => 189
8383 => 181.1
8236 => 191.7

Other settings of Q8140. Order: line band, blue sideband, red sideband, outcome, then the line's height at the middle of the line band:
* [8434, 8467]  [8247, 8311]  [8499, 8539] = 0.02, 179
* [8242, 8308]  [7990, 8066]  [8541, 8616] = -0.04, 182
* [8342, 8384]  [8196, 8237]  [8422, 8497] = -0.02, 180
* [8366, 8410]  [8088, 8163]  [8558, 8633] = 0.02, 184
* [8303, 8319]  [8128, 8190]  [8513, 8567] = -0.03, 181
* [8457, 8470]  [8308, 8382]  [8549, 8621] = 0.02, 182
